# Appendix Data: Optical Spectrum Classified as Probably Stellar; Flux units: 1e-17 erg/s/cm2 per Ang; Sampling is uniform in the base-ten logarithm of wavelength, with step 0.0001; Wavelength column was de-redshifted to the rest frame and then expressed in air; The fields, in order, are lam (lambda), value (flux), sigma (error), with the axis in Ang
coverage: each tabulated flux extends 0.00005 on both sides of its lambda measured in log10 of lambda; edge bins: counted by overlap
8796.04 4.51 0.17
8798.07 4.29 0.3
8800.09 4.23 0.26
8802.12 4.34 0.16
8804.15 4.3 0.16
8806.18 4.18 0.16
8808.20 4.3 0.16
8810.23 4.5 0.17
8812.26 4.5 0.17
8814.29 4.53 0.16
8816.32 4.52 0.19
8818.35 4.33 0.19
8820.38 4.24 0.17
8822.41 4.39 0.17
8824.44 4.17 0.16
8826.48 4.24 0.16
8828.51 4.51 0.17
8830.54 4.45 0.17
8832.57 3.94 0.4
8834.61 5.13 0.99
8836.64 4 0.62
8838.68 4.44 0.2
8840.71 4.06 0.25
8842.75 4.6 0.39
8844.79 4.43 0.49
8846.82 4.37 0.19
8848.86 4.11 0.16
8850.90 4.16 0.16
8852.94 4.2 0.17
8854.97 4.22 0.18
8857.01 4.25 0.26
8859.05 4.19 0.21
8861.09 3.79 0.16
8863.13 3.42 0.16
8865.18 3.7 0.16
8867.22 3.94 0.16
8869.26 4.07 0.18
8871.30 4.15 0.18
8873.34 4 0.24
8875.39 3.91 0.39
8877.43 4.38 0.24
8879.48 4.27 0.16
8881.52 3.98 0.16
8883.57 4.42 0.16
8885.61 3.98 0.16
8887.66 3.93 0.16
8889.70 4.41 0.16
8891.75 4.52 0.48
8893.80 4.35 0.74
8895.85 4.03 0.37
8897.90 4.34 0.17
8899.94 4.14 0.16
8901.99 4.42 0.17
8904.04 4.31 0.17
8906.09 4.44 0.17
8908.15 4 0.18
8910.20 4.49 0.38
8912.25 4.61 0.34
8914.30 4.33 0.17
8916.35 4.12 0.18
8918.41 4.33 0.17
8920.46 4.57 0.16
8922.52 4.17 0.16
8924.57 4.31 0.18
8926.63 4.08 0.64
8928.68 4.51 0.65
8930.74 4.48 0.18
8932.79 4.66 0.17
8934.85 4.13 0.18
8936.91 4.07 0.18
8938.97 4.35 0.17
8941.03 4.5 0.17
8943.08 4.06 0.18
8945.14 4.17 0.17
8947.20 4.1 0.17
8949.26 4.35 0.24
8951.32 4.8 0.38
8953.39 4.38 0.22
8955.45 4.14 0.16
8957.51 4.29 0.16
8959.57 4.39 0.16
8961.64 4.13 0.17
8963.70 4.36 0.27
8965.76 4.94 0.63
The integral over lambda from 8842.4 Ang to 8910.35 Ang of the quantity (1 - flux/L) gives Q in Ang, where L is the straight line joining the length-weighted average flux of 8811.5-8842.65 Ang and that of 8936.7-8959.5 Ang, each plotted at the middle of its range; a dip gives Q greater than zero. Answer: 2.8 Ang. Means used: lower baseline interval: 4.37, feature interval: 4.17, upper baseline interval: 4.3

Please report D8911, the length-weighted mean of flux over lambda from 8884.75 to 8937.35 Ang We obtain 4.3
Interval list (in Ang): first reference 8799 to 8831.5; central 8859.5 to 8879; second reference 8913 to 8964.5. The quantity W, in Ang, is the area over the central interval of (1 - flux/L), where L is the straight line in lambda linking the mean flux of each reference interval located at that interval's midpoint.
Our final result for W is 1.8 Ang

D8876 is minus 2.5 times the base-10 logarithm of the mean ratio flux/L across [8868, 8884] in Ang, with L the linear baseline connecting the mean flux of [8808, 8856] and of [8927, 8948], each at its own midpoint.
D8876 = 0.05 mag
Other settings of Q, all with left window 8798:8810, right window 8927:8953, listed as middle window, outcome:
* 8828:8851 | -0.3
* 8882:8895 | 0.2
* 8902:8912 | 0.0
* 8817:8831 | -0.1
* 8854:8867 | 1.2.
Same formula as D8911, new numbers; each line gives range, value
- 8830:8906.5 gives 4.19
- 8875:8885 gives 4.2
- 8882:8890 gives 4.15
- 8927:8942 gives 4.37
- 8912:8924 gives 4.34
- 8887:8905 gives 4.28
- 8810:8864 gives 4.28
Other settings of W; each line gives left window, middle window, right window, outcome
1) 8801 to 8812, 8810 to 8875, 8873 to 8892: 0.4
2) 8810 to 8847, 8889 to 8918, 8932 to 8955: 0.1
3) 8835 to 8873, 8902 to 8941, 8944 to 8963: -0.8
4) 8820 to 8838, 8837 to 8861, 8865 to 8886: -0.1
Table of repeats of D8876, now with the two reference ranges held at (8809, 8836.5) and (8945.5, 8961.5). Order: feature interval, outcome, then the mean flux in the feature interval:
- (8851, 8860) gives 0.04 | 4.21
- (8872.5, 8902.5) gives 0.04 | 4.2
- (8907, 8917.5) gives 0.01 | 4.31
